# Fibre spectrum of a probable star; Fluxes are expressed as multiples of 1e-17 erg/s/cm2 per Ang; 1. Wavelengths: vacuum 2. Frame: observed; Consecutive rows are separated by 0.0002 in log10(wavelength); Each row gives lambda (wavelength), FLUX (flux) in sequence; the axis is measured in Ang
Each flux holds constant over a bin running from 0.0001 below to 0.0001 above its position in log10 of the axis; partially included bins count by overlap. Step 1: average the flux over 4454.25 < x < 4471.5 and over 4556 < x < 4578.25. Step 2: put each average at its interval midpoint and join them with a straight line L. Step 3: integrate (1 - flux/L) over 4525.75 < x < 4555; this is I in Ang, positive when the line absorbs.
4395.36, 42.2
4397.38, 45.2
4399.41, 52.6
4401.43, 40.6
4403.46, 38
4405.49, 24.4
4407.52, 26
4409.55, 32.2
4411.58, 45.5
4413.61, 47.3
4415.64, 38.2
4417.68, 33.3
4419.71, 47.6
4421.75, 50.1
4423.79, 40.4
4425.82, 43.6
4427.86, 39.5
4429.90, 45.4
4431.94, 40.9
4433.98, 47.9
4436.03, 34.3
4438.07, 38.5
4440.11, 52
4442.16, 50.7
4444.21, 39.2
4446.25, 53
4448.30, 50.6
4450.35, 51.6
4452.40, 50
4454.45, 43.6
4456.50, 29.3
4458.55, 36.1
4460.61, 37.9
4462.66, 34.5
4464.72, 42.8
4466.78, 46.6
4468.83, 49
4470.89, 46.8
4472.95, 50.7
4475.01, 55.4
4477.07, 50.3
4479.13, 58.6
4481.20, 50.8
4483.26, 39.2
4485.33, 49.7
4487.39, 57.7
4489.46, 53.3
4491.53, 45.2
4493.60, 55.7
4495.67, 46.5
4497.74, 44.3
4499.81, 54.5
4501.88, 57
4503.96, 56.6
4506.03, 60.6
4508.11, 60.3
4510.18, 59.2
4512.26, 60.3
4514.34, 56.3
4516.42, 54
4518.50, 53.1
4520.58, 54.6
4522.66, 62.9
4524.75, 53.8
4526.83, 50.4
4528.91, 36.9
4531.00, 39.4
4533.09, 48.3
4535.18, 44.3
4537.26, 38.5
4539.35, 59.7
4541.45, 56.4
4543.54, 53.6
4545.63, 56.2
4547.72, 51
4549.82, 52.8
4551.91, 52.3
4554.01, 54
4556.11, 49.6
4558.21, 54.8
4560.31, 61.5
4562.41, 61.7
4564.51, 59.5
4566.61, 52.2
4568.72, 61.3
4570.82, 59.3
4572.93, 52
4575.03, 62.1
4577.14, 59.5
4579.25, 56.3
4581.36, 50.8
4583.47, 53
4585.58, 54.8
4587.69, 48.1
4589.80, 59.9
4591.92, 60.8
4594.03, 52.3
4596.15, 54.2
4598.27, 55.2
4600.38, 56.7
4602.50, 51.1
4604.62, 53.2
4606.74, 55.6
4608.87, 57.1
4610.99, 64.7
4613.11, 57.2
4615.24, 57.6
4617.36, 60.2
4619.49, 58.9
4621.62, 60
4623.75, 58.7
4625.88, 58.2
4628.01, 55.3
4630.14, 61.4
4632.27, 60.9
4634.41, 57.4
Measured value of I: 2.2 Ang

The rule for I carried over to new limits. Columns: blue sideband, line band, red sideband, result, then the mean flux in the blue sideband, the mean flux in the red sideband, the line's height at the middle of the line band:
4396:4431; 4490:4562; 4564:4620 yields -3.40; 40.6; 56.4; 50.5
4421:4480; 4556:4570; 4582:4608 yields -1.42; 45.1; 54.5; 52.4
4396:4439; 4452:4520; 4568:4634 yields -4.51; 40.6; 57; 46.7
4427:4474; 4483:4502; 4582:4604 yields -1.35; 44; 54.5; 47.1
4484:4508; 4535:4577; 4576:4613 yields -0.32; 52.9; 55.6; 54.5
